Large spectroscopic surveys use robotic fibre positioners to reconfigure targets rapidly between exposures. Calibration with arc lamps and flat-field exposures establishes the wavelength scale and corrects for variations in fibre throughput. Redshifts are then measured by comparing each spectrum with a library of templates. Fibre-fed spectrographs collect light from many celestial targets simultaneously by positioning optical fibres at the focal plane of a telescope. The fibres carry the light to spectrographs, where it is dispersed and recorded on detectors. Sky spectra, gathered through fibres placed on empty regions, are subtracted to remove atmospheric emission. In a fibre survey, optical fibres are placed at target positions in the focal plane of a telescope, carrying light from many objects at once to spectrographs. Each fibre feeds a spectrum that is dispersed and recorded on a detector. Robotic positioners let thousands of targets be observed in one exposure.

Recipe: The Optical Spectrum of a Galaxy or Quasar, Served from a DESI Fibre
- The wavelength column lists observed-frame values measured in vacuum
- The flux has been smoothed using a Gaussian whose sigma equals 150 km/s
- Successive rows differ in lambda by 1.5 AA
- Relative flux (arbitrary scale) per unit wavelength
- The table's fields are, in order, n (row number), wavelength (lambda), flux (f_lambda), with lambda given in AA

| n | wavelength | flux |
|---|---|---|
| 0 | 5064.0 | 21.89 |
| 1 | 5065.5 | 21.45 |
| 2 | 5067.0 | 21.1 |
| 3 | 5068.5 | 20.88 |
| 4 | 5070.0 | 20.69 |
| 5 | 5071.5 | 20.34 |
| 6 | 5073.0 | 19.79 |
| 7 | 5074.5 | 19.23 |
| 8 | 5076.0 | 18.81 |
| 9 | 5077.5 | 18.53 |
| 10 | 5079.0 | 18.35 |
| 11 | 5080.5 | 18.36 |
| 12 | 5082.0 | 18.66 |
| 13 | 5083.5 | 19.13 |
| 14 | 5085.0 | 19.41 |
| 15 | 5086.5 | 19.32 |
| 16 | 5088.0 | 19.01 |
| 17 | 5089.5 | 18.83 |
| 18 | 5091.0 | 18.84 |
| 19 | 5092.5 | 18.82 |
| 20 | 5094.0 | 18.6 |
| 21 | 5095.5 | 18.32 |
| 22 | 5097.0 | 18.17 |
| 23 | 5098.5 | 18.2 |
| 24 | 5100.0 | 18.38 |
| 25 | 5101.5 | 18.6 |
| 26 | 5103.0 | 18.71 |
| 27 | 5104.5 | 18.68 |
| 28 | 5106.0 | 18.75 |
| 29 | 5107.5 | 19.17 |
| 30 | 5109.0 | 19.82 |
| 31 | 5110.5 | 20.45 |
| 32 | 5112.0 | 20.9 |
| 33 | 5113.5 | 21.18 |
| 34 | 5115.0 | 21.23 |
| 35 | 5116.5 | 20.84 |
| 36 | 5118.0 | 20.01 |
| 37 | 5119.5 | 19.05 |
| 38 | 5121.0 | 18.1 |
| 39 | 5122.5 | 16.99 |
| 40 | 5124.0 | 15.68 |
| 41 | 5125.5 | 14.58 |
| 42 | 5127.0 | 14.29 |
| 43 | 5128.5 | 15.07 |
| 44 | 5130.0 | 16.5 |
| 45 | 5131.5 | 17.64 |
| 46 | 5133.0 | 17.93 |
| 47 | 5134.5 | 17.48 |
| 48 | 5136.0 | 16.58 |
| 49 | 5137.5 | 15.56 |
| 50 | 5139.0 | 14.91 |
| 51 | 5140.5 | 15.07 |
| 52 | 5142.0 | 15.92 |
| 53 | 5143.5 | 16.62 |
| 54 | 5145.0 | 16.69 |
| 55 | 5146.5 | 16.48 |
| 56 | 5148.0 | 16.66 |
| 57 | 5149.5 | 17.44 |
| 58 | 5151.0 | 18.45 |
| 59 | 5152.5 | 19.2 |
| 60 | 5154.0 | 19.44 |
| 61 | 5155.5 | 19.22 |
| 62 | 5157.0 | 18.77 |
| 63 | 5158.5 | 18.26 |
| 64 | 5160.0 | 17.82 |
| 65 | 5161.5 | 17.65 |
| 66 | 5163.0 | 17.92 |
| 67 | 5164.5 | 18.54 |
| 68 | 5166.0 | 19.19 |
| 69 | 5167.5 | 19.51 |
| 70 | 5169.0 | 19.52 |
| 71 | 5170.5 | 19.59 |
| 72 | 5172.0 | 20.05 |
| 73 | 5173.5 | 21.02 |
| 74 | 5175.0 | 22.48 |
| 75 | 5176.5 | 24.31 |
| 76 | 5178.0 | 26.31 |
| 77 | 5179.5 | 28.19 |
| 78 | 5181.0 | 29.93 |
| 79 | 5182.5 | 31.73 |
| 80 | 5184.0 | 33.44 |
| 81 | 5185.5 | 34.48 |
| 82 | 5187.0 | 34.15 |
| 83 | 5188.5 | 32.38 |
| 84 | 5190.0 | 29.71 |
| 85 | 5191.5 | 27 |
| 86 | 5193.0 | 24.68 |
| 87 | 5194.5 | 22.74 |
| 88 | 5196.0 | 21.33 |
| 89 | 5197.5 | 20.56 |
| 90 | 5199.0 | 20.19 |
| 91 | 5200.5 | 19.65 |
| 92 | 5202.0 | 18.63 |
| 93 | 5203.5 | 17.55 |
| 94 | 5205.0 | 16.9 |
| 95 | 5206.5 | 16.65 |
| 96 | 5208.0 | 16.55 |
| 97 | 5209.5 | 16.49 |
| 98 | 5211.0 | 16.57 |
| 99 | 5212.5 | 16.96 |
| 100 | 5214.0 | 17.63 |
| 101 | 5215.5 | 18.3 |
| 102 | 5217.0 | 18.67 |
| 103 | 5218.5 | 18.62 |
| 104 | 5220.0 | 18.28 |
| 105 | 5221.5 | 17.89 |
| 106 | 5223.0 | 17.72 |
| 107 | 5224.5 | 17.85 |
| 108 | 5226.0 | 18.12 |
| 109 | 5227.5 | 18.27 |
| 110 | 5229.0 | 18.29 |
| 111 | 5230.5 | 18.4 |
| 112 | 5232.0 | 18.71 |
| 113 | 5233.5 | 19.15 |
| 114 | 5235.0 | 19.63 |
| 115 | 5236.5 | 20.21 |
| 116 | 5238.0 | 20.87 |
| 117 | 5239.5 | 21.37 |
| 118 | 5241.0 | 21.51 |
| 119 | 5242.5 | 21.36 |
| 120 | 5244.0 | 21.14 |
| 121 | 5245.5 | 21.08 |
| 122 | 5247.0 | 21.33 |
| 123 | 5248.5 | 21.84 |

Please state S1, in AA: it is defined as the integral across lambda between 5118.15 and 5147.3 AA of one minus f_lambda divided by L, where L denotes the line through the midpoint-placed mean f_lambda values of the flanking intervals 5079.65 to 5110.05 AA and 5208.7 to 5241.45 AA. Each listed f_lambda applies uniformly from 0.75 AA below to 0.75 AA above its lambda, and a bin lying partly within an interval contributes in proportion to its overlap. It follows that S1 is 3.6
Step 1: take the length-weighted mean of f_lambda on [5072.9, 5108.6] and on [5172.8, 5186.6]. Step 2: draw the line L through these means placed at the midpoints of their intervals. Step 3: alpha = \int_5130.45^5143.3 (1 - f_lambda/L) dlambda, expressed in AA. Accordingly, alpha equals 3.93 AA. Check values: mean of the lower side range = 18.8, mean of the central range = 16.4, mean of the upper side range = 28.2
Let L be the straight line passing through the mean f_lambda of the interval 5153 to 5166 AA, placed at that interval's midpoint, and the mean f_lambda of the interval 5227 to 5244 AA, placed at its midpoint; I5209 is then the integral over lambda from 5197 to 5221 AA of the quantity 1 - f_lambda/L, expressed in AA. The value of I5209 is 1.75 AA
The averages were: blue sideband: 18.5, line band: 18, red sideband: 19.9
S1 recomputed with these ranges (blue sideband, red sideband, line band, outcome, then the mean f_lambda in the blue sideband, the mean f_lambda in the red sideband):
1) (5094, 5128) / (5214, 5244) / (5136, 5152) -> 2.0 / 18.6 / 19.1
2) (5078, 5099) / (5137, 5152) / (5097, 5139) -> -1.4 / 18.7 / 16.4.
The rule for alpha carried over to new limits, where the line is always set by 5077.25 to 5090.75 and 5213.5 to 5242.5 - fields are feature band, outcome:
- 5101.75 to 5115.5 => -0.7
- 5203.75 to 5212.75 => 1.1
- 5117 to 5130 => 1.4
